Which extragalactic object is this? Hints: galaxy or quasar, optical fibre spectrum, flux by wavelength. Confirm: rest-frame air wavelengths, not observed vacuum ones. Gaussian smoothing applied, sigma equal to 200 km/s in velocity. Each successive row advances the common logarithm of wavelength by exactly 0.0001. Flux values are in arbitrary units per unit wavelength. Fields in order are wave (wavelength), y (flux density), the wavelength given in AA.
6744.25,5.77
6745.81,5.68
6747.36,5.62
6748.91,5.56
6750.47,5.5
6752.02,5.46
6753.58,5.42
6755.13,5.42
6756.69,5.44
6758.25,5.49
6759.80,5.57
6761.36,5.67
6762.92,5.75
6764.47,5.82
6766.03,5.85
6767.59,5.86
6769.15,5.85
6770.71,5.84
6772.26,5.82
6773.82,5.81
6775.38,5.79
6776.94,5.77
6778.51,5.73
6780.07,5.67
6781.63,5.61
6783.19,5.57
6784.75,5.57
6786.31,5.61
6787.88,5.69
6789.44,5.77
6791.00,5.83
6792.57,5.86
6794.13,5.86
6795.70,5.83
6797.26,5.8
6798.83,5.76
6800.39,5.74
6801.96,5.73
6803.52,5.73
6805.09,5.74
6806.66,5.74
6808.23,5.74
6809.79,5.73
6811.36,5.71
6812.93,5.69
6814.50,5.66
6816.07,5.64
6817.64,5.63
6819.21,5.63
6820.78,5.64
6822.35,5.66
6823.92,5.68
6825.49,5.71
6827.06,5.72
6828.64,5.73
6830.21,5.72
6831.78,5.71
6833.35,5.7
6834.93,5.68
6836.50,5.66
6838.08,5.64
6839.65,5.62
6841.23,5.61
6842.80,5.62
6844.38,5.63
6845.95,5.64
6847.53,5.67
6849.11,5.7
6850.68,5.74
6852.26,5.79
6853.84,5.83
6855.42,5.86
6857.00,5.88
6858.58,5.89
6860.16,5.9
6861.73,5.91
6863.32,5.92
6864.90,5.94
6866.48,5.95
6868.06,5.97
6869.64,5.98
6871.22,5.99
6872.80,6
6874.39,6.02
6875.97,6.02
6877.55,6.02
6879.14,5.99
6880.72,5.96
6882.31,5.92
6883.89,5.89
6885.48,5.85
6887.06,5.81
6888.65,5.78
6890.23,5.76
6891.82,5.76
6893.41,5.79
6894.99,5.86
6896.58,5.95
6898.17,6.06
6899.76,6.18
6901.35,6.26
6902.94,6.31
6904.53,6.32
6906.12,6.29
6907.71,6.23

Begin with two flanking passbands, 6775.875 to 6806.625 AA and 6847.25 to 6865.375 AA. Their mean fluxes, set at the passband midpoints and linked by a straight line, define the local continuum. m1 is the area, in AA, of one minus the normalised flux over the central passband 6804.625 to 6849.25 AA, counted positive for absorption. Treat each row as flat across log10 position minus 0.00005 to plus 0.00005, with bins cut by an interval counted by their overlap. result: 0.9 AA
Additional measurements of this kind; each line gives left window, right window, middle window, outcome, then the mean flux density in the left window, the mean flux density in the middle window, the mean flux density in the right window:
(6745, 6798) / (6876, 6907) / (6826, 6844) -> 0.53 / 5.69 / 5.67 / 5.99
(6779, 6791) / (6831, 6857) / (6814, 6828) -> 0.05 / 5.66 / 5.66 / 5.7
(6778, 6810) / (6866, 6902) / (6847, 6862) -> 0.15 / 5.73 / 5.82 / 5.95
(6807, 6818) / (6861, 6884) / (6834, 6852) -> 0.53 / 5.69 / 5.66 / 5.97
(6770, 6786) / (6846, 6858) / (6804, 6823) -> 0.19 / 5.72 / 5.68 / 5.77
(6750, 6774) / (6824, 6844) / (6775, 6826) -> -0.39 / 5.66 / 5.71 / 5.67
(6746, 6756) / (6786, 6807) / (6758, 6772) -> -0.42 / 5.51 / 5.76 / 5.77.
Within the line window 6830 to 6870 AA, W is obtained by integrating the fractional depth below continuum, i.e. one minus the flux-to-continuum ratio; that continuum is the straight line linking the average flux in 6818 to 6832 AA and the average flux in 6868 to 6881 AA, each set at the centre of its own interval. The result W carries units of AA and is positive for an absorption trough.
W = 0.49 AA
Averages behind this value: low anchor 5.69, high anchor 6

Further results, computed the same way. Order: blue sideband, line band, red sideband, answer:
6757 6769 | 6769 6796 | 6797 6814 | -0.1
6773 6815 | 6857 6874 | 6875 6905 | -0.1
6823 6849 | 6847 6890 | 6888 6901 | -0.7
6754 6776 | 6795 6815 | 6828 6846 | -0.2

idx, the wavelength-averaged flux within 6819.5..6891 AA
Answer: 5.81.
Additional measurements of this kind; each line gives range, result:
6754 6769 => 5.65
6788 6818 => 5.75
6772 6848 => 5.7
